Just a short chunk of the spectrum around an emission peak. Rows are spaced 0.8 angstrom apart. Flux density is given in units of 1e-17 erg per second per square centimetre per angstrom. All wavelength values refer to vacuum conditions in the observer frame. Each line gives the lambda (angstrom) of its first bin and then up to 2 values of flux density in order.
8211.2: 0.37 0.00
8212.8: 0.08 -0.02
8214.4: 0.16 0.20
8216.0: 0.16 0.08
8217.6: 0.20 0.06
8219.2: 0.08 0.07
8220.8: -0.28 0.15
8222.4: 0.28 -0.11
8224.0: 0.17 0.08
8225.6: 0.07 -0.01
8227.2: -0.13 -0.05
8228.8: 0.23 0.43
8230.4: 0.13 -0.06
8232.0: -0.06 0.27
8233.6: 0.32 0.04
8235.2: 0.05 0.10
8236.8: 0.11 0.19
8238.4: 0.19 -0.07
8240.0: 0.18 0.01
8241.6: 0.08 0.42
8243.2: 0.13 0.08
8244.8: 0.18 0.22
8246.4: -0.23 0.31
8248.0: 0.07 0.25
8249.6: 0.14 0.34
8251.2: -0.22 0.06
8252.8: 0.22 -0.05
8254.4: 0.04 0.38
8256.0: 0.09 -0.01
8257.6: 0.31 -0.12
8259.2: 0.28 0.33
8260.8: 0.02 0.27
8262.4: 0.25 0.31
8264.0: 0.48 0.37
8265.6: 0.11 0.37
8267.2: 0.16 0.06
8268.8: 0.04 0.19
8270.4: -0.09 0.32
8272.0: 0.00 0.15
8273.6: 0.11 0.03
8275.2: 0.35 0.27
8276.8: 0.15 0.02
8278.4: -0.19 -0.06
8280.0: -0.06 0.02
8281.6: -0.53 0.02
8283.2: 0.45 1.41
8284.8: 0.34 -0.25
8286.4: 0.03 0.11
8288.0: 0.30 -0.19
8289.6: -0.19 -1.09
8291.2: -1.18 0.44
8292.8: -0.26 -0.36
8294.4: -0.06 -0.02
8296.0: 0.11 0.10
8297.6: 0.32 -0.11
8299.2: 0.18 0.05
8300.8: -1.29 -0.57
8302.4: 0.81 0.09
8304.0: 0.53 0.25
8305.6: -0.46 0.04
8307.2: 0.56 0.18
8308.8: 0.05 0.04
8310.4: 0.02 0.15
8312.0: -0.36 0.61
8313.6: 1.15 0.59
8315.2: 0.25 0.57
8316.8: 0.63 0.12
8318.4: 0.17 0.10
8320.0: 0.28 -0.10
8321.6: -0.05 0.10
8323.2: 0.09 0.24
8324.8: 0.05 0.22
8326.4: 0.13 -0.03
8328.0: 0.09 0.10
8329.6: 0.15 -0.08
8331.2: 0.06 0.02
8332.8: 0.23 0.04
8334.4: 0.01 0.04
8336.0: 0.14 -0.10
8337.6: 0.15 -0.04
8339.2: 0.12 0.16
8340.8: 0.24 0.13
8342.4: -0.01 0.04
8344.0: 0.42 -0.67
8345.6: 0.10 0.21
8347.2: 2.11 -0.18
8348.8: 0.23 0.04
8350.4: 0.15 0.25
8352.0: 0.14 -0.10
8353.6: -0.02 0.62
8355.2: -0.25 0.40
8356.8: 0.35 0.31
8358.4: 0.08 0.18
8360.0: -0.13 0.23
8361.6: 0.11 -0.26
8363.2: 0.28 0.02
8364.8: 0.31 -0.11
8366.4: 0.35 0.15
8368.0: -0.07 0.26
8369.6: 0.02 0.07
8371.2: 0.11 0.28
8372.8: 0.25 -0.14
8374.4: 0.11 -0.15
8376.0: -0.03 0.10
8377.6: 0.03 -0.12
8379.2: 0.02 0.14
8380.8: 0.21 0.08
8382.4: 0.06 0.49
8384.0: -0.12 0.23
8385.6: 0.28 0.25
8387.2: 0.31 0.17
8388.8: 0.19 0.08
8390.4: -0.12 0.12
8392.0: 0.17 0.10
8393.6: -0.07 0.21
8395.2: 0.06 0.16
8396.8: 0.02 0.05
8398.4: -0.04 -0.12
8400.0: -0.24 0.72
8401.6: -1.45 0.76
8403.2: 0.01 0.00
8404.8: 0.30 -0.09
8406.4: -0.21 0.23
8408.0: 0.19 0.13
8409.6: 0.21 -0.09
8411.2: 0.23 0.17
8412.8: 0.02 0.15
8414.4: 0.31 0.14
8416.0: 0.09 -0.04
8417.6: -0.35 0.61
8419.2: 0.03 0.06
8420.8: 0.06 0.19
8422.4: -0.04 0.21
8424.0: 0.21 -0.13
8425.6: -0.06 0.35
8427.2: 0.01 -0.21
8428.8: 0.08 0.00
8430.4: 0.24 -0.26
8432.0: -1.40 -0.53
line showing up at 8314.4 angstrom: Hbeta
